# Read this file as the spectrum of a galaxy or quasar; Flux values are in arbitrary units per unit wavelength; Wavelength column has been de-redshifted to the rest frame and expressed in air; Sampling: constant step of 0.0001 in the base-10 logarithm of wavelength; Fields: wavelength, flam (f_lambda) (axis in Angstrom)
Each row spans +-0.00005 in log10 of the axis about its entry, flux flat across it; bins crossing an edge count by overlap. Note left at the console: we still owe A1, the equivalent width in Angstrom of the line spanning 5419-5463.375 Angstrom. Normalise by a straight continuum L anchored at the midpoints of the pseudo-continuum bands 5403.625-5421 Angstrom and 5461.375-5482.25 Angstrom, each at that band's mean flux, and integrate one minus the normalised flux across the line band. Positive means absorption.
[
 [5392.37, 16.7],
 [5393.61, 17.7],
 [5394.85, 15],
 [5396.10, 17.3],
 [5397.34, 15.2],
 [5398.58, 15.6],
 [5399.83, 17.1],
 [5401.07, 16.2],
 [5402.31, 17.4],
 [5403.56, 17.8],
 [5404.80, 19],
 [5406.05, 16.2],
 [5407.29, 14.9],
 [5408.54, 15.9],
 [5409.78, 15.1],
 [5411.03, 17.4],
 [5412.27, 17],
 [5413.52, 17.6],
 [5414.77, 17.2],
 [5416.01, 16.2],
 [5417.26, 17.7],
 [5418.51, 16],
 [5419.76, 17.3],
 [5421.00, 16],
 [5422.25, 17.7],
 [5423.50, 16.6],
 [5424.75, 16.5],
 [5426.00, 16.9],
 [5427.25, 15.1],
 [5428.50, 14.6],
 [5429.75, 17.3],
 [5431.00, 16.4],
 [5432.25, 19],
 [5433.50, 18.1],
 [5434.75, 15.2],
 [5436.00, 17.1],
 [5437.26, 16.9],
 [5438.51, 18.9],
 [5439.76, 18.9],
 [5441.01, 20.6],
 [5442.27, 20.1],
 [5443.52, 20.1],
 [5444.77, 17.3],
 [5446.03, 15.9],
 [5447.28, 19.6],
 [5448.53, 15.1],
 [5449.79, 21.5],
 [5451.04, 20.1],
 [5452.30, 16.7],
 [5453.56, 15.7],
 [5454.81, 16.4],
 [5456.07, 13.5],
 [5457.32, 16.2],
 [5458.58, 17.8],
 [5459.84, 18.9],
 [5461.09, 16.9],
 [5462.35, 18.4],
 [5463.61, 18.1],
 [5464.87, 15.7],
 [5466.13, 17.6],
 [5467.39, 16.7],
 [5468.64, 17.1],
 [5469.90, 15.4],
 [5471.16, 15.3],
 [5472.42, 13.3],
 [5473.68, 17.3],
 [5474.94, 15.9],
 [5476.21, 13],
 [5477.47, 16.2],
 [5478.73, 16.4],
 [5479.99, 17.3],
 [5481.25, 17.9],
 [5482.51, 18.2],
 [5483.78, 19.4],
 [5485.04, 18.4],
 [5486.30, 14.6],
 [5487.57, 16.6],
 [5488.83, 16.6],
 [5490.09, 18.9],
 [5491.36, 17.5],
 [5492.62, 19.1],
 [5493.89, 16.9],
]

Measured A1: -2.2 Angstrom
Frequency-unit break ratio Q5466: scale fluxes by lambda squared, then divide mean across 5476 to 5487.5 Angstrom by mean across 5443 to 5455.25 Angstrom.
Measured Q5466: 1.0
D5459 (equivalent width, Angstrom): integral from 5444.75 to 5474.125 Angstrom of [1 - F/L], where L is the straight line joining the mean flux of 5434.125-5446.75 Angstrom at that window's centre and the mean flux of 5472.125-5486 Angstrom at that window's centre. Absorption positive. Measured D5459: 0.83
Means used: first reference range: 18.1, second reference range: 16.7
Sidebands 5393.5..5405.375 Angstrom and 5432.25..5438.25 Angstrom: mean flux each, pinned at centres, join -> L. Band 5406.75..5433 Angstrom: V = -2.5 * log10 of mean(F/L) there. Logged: 0.03 mag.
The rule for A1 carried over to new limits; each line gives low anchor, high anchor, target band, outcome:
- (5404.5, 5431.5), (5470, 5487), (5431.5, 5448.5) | -1.7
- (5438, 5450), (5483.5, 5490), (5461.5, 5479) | 1.6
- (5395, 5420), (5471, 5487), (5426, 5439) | -0.2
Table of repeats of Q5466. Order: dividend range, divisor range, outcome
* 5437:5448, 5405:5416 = 1.15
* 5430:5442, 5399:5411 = 1.09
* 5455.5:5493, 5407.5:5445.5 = 0.99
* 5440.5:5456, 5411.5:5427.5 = 1.09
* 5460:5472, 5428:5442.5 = 0.96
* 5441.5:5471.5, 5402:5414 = 1.05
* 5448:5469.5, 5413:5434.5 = 1.04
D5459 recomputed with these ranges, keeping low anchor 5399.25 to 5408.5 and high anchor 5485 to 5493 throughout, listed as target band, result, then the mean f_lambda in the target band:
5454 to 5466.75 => 0.2 Angstrom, 16.9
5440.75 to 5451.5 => -1.1 Angstrom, 18.8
